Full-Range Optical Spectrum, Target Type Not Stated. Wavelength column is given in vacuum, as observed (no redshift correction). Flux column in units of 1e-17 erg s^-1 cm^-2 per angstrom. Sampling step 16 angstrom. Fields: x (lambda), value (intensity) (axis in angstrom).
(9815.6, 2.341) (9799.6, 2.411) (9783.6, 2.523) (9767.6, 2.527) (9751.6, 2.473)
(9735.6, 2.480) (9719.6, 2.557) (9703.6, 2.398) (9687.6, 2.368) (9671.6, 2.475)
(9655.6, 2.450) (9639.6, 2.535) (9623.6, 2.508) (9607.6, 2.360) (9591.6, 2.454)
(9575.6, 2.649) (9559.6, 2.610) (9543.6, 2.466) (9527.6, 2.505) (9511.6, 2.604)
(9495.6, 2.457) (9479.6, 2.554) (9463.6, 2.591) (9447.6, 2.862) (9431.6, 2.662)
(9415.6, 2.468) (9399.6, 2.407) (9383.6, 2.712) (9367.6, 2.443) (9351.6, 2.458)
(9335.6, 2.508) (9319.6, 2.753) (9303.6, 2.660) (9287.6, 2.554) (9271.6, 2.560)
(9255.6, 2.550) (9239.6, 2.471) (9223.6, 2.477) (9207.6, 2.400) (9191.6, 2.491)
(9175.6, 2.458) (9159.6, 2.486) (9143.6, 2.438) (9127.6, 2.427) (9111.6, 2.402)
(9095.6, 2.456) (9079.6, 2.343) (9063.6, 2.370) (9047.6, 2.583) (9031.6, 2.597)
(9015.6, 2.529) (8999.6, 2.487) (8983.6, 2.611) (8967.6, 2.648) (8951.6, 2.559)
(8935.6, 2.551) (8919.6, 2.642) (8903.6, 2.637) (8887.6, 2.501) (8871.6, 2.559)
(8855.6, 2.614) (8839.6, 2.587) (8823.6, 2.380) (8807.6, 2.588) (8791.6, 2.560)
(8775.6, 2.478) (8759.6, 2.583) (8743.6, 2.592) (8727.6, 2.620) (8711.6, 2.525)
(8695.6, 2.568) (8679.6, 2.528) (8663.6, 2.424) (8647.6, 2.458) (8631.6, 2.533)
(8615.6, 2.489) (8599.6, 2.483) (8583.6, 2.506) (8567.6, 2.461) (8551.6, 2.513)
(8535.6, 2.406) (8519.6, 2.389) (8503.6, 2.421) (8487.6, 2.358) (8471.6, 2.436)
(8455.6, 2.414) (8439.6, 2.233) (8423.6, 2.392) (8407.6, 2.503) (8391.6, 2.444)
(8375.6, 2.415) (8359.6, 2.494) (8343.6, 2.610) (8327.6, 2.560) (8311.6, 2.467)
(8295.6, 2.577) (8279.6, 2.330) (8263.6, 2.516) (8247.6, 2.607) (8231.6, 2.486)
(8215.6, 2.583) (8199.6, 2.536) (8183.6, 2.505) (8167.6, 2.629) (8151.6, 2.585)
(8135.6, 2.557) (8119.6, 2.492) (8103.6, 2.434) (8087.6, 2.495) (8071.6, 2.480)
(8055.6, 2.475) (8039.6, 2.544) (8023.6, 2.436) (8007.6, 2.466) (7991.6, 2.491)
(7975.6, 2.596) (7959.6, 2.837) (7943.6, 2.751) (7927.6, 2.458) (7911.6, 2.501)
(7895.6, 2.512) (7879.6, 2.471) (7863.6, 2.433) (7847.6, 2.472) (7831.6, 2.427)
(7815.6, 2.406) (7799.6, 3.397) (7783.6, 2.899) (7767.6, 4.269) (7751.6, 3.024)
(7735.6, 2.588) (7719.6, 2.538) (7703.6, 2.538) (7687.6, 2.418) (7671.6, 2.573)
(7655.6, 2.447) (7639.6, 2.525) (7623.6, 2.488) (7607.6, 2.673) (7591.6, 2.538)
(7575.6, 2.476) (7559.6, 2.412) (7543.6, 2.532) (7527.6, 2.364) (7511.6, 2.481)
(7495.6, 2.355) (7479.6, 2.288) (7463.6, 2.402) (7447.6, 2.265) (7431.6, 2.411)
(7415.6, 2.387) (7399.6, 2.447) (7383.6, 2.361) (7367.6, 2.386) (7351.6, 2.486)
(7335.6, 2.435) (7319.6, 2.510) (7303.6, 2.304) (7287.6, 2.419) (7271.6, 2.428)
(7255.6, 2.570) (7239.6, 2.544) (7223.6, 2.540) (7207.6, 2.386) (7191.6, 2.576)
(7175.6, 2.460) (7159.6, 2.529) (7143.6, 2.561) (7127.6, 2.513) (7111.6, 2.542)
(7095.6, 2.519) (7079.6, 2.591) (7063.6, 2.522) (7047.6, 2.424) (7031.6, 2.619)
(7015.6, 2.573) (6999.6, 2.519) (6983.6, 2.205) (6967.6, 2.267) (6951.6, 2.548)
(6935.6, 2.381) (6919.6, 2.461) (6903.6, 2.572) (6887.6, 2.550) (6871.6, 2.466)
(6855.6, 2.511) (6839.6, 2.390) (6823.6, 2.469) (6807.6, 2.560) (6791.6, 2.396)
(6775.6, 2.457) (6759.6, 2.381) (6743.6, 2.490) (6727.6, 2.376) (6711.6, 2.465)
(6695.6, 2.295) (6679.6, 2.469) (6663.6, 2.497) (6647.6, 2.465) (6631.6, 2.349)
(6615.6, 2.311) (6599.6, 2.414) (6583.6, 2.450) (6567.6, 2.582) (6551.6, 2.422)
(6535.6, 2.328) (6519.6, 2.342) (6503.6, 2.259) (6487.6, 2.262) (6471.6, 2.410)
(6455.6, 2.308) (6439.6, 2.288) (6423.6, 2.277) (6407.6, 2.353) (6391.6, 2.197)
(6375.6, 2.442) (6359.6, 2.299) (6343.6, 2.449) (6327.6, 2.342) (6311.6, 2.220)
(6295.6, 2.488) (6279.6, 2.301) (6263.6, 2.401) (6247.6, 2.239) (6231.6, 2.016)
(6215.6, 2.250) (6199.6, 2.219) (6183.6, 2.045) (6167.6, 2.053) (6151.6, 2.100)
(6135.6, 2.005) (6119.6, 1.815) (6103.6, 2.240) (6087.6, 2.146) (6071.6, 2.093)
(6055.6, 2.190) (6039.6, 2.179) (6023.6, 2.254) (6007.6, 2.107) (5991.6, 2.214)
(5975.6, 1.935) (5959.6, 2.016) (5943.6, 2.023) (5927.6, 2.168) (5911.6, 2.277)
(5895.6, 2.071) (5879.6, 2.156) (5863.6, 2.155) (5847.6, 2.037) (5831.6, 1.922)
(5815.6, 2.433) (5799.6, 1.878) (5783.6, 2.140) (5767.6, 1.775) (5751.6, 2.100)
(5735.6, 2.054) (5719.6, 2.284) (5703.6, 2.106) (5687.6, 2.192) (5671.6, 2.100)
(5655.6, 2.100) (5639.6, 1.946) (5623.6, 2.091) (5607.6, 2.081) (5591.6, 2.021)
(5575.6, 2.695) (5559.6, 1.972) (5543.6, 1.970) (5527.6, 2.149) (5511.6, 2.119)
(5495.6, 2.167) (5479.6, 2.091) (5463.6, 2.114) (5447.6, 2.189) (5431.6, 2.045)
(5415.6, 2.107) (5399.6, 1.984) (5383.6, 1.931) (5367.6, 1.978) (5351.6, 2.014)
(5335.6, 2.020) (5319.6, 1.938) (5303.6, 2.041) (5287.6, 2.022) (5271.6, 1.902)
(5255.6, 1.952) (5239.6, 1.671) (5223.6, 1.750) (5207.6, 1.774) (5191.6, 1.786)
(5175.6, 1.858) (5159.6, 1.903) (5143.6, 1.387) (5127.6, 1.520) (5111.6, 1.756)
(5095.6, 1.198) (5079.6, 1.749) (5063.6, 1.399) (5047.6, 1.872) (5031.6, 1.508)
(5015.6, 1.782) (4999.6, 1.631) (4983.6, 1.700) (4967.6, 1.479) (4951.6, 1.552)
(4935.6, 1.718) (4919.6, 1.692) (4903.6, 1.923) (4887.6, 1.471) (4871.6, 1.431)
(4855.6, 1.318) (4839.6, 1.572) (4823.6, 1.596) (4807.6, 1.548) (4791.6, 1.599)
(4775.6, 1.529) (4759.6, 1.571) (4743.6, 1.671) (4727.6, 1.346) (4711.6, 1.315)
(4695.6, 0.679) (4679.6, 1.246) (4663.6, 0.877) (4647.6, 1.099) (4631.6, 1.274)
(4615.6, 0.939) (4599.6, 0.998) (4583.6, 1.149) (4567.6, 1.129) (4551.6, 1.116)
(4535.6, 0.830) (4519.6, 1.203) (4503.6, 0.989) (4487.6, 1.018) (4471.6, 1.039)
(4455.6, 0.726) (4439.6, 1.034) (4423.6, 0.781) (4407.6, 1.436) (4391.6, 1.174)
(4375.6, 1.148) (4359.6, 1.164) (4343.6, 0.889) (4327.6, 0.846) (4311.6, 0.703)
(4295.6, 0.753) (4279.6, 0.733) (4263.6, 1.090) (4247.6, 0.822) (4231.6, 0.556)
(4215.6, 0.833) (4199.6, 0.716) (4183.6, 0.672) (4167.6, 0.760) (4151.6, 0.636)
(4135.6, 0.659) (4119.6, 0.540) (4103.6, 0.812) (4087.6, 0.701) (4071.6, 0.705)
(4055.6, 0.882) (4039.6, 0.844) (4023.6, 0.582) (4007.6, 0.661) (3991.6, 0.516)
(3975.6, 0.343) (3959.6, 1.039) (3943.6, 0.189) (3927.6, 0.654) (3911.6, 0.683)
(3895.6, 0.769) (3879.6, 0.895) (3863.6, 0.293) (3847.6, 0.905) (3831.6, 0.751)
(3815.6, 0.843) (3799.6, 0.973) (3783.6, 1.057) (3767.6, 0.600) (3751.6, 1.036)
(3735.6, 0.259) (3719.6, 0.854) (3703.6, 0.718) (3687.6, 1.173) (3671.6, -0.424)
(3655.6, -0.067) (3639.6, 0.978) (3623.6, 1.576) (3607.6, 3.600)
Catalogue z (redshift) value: 0.18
